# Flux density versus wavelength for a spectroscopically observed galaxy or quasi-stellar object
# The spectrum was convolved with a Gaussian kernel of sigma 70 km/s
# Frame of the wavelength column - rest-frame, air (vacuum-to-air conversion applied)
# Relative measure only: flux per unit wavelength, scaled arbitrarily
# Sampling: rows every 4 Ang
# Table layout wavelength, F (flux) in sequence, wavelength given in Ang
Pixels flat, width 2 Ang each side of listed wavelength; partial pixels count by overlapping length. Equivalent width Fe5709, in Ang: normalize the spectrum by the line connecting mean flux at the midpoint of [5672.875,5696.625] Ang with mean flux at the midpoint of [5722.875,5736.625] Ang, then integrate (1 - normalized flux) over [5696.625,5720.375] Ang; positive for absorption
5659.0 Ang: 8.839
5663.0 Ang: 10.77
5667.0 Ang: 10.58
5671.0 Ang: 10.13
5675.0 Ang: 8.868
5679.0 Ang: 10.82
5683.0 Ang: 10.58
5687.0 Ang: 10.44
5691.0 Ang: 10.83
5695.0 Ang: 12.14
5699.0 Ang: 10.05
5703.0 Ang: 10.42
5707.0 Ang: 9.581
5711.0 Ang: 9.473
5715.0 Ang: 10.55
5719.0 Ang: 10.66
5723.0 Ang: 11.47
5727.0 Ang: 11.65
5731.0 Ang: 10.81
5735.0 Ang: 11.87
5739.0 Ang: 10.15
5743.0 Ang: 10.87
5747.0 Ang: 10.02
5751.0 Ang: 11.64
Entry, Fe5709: 1.9 Ang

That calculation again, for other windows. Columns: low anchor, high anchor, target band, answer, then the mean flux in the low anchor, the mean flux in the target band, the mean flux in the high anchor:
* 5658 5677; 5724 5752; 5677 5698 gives -1.47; 9.89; 10.9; 11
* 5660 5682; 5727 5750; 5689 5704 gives -0.64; 10.2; 10.9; 10.9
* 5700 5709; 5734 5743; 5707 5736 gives -0.96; 10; 10.8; 10.9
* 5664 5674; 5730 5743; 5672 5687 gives 0.32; 10.2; 10.1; 10.9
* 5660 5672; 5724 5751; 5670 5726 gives 1.01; 10.4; 10.5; 11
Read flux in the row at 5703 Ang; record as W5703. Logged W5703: 10.42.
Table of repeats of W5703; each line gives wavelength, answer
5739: 10.15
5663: 10.77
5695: 12.14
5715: 10.55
